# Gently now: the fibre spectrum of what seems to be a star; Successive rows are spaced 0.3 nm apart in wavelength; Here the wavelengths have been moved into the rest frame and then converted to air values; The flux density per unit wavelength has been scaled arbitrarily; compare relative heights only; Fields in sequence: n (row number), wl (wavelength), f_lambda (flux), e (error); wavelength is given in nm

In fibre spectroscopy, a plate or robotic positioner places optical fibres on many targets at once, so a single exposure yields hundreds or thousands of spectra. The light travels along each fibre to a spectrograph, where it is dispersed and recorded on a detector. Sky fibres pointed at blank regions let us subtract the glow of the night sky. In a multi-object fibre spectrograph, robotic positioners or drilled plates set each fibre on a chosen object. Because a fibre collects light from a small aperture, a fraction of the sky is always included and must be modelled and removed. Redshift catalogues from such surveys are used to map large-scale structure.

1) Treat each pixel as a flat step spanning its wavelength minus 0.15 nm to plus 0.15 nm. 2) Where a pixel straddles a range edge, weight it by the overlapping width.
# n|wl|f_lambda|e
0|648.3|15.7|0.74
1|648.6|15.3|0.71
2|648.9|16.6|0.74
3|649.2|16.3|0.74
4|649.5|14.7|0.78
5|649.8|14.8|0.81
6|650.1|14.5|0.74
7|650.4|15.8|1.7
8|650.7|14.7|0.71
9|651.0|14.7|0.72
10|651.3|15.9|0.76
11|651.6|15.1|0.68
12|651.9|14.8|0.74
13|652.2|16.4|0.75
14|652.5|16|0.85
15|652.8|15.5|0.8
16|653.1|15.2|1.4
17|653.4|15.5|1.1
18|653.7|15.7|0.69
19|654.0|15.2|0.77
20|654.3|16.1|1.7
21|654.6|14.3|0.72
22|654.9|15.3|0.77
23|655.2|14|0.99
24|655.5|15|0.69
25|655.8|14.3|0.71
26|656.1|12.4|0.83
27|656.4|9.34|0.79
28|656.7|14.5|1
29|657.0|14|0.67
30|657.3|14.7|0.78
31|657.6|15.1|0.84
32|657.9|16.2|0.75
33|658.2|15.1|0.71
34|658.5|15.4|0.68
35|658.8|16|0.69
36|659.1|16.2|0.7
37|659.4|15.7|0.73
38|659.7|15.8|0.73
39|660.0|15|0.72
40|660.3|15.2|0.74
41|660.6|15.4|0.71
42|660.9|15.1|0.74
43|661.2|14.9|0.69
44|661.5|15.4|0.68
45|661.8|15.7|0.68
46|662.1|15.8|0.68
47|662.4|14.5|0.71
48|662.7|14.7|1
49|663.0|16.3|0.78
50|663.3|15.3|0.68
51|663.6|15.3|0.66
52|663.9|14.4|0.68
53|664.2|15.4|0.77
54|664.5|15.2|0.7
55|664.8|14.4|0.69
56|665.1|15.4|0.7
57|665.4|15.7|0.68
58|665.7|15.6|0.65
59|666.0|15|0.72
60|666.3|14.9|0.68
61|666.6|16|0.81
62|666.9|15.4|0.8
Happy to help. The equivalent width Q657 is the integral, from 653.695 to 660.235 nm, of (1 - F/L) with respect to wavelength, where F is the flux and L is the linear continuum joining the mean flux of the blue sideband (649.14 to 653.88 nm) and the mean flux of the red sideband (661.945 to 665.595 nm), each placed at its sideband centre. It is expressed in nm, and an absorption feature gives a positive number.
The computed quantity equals 0.21 nm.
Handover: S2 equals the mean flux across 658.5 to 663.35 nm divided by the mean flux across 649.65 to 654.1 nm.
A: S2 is 1.01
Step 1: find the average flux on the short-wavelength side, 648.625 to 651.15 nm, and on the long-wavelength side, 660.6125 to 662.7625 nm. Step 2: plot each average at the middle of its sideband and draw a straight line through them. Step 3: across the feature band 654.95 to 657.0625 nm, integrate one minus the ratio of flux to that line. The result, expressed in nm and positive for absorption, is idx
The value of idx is 0.25 nm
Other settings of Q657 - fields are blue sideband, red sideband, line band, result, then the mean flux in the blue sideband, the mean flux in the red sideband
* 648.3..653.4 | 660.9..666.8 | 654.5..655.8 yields 0.06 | 15.4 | 15.3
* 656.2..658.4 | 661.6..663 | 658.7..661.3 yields -0.13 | 14.1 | 15.3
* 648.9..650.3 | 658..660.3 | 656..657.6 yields 0.24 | 15.3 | 15.6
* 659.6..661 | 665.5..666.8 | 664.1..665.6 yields 0.01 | 15.3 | 15.4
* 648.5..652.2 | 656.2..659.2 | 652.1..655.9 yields -0.08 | 15.3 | 14.6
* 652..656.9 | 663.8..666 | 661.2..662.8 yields -0.02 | 14.7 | 15.2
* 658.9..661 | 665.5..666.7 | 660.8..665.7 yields 0.06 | 15.5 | 15.4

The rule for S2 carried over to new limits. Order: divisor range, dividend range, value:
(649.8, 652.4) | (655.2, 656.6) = 0.85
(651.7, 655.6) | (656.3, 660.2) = 0.97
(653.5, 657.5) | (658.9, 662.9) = 1.08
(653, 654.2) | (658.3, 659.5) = 1.02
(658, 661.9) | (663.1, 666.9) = 0.99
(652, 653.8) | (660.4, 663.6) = 0.98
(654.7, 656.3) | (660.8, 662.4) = 1.09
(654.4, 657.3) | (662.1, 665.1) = 1.10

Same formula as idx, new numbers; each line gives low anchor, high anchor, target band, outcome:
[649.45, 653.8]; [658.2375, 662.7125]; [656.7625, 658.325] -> 0.04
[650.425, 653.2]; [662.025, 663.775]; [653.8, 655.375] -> 0.04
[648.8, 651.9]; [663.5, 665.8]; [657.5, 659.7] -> -0.07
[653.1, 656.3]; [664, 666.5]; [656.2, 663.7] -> -0.04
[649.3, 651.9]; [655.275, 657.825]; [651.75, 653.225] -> -0.10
